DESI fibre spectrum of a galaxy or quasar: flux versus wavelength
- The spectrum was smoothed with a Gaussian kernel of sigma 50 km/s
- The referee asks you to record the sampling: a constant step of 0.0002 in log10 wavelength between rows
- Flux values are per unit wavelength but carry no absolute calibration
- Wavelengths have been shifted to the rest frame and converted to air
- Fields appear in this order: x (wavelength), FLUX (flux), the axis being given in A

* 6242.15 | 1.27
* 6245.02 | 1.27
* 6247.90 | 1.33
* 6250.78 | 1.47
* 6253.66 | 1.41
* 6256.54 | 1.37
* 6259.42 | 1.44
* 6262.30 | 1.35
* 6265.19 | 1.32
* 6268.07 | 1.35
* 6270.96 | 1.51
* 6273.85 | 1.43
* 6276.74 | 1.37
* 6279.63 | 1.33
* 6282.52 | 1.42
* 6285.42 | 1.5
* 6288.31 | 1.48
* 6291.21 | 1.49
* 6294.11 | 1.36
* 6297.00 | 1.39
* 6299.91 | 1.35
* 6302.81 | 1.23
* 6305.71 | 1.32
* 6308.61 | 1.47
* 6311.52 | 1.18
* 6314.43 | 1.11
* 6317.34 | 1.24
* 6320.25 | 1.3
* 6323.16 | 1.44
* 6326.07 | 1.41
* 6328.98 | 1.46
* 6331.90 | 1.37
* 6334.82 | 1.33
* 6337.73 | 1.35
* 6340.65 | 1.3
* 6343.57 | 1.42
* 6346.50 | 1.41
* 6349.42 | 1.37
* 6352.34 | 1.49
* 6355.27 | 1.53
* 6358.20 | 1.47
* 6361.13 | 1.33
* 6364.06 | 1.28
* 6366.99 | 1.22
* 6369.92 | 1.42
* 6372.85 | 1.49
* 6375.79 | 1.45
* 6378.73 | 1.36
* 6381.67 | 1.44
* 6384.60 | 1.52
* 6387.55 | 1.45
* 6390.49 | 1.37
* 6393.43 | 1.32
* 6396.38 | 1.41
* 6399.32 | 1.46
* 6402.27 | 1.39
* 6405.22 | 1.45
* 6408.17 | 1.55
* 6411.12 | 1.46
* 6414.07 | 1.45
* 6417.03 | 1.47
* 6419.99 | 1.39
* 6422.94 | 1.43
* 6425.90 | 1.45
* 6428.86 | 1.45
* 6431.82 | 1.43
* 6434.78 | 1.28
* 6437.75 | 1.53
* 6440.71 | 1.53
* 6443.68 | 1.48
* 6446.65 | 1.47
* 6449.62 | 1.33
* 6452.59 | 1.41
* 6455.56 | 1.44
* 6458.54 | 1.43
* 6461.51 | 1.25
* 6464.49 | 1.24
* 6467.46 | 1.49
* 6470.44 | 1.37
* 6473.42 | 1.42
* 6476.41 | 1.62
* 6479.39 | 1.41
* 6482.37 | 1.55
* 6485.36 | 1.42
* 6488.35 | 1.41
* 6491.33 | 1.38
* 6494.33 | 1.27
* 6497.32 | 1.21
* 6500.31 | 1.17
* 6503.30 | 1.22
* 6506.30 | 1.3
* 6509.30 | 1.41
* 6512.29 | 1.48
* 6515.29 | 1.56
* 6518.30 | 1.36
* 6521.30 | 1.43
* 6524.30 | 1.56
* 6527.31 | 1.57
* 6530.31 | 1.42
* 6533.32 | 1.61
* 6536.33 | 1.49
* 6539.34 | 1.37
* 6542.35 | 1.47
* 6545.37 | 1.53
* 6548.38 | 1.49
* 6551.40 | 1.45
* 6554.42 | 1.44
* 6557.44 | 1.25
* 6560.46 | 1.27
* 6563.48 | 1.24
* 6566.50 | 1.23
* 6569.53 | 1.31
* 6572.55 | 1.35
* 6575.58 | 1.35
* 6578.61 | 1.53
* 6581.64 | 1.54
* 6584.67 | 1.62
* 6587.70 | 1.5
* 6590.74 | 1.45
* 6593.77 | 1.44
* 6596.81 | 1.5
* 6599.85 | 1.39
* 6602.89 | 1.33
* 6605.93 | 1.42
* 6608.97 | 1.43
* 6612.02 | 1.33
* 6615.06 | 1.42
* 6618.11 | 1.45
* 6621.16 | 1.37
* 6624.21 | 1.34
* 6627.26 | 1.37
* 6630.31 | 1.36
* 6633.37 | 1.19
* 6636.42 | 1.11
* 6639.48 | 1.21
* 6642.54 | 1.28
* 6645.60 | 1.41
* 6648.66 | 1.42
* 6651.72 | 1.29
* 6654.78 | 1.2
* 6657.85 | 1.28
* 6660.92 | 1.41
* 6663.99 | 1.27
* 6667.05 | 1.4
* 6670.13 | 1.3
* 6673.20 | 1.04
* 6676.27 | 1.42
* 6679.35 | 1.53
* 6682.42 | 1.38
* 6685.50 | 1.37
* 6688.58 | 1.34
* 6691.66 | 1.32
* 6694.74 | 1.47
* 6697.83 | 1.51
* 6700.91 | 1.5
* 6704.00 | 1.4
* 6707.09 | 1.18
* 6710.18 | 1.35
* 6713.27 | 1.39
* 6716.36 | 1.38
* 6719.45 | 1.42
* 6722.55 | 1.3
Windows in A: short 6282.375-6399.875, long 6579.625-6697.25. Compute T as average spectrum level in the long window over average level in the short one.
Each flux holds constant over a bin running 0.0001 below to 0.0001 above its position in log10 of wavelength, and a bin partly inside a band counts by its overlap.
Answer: 0.99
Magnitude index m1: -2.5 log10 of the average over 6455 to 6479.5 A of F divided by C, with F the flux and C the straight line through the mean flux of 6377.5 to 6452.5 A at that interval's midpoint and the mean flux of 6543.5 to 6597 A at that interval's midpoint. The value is 0.016 mag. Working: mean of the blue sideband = 1.43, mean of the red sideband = 1.41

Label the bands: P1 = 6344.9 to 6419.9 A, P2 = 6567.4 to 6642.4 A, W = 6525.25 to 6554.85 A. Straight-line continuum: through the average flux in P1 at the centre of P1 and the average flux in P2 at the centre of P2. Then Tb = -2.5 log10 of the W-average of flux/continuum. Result -0.07 mag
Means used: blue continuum 1.42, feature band 1.49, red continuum 1.38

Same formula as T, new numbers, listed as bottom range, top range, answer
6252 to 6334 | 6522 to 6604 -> 1.05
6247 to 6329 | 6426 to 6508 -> 1.01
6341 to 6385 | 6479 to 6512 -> 0.95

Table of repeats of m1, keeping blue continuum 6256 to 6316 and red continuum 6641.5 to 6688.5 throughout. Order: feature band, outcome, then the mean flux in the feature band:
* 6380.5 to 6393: -0.058 mag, 1.44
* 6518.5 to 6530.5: -0.109 mag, 1.49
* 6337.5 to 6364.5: -0.029 mag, 1.4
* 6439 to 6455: -0.070 mag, 1.45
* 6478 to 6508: 0.013 mag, 1.33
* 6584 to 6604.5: -0.088 mag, 1.45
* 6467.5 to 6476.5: -0.075 mag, 1.45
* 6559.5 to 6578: 0.032 mag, 1.3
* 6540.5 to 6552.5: -0.105 mag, 1.48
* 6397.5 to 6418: -0.079 mag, 1.46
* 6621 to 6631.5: -0.017 mag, 1.36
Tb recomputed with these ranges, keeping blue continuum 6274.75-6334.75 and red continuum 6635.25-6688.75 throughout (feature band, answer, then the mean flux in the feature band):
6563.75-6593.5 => -0.08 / 1.42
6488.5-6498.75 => 0.03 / 1.3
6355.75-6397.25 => -0.04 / 1.4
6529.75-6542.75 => -0.11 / 1.48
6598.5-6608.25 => -0.05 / 1.38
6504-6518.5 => -0.06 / 1.42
